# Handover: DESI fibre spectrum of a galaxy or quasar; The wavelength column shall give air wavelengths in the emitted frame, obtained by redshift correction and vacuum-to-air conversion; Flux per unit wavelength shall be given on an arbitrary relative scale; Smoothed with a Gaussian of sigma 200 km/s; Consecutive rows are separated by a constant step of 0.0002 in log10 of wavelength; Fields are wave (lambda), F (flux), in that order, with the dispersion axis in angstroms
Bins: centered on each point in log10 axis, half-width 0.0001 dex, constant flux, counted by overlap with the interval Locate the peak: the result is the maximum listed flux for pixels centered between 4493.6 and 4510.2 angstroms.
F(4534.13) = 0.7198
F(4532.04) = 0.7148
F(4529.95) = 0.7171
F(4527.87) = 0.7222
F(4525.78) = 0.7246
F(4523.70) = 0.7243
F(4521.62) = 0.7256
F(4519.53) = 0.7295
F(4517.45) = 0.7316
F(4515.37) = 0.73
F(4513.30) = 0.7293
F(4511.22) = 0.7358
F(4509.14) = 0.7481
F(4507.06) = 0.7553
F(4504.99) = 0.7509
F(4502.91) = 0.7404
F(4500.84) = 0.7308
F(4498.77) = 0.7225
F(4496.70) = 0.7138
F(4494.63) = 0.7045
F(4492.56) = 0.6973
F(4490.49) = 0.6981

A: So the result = 0.7553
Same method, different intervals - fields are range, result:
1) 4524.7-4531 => 0.7246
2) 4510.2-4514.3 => 0.7358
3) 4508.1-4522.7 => 0.7481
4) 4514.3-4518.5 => 0.7316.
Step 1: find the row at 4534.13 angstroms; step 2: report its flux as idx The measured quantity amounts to 0.7198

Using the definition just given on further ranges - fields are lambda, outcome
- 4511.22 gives 0.7358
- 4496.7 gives 0.7138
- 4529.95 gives 0.7171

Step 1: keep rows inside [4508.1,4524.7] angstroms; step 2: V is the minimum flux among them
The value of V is 0.7243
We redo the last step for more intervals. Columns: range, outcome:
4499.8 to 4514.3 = 0.7293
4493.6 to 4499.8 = 0.7045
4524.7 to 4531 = 0.7171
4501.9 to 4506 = 0.7404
